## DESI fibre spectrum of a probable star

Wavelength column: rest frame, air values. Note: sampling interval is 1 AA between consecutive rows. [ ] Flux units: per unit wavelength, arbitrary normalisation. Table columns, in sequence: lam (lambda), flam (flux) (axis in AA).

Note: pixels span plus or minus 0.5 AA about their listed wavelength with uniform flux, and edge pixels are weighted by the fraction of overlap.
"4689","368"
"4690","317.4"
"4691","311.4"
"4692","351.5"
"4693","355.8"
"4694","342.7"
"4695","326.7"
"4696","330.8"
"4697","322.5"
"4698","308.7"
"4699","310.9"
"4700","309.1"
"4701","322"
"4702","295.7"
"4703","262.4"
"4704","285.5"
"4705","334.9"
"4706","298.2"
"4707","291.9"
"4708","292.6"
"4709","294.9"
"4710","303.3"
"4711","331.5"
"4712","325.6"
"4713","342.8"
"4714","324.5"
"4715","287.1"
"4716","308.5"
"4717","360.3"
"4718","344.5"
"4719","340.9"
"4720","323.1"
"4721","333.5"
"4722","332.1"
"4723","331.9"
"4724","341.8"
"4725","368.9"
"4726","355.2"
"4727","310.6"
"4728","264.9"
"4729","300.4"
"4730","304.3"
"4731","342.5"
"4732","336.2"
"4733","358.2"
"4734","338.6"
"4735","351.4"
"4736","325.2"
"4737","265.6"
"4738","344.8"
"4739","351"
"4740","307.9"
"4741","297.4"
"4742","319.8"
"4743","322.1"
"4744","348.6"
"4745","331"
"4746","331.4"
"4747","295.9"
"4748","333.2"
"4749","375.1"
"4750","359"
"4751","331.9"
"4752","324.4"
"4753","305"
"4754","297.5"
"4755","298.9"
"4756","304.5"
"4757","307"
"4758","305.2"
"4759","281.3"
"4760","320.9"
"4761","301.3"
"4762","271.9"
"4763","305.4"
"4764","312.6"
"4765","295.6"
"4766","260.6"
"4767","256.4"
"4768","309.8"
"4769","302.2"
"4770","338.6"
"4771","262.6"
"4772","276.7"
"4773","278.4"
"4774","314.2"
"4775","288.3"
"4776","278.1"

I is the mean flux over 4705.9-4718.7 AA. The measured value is 317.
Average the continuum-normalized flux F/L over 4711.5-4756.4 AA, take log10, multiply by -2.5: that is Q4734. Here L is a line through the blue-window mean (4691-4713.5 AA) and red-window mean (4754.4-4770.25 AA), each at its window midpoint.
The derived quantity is -0.07 mag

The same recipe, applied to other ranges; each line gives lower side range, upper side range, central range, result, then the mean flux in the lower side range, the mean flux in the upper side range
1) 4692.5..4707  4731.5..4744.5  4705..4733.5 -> -0.01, 314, 328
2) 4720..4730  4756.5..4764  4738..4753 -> -0.07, 325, 300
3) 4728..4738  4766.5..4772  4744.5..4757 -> -0.05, 323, 292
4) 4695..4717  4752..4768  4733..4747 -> -0.08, 310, 296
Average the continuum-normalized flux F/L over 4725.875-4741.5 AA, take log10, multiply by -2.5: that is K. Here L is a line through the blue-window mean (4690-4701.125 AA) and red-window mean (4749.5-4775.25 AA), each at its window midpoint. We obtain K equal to -0.034 mag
